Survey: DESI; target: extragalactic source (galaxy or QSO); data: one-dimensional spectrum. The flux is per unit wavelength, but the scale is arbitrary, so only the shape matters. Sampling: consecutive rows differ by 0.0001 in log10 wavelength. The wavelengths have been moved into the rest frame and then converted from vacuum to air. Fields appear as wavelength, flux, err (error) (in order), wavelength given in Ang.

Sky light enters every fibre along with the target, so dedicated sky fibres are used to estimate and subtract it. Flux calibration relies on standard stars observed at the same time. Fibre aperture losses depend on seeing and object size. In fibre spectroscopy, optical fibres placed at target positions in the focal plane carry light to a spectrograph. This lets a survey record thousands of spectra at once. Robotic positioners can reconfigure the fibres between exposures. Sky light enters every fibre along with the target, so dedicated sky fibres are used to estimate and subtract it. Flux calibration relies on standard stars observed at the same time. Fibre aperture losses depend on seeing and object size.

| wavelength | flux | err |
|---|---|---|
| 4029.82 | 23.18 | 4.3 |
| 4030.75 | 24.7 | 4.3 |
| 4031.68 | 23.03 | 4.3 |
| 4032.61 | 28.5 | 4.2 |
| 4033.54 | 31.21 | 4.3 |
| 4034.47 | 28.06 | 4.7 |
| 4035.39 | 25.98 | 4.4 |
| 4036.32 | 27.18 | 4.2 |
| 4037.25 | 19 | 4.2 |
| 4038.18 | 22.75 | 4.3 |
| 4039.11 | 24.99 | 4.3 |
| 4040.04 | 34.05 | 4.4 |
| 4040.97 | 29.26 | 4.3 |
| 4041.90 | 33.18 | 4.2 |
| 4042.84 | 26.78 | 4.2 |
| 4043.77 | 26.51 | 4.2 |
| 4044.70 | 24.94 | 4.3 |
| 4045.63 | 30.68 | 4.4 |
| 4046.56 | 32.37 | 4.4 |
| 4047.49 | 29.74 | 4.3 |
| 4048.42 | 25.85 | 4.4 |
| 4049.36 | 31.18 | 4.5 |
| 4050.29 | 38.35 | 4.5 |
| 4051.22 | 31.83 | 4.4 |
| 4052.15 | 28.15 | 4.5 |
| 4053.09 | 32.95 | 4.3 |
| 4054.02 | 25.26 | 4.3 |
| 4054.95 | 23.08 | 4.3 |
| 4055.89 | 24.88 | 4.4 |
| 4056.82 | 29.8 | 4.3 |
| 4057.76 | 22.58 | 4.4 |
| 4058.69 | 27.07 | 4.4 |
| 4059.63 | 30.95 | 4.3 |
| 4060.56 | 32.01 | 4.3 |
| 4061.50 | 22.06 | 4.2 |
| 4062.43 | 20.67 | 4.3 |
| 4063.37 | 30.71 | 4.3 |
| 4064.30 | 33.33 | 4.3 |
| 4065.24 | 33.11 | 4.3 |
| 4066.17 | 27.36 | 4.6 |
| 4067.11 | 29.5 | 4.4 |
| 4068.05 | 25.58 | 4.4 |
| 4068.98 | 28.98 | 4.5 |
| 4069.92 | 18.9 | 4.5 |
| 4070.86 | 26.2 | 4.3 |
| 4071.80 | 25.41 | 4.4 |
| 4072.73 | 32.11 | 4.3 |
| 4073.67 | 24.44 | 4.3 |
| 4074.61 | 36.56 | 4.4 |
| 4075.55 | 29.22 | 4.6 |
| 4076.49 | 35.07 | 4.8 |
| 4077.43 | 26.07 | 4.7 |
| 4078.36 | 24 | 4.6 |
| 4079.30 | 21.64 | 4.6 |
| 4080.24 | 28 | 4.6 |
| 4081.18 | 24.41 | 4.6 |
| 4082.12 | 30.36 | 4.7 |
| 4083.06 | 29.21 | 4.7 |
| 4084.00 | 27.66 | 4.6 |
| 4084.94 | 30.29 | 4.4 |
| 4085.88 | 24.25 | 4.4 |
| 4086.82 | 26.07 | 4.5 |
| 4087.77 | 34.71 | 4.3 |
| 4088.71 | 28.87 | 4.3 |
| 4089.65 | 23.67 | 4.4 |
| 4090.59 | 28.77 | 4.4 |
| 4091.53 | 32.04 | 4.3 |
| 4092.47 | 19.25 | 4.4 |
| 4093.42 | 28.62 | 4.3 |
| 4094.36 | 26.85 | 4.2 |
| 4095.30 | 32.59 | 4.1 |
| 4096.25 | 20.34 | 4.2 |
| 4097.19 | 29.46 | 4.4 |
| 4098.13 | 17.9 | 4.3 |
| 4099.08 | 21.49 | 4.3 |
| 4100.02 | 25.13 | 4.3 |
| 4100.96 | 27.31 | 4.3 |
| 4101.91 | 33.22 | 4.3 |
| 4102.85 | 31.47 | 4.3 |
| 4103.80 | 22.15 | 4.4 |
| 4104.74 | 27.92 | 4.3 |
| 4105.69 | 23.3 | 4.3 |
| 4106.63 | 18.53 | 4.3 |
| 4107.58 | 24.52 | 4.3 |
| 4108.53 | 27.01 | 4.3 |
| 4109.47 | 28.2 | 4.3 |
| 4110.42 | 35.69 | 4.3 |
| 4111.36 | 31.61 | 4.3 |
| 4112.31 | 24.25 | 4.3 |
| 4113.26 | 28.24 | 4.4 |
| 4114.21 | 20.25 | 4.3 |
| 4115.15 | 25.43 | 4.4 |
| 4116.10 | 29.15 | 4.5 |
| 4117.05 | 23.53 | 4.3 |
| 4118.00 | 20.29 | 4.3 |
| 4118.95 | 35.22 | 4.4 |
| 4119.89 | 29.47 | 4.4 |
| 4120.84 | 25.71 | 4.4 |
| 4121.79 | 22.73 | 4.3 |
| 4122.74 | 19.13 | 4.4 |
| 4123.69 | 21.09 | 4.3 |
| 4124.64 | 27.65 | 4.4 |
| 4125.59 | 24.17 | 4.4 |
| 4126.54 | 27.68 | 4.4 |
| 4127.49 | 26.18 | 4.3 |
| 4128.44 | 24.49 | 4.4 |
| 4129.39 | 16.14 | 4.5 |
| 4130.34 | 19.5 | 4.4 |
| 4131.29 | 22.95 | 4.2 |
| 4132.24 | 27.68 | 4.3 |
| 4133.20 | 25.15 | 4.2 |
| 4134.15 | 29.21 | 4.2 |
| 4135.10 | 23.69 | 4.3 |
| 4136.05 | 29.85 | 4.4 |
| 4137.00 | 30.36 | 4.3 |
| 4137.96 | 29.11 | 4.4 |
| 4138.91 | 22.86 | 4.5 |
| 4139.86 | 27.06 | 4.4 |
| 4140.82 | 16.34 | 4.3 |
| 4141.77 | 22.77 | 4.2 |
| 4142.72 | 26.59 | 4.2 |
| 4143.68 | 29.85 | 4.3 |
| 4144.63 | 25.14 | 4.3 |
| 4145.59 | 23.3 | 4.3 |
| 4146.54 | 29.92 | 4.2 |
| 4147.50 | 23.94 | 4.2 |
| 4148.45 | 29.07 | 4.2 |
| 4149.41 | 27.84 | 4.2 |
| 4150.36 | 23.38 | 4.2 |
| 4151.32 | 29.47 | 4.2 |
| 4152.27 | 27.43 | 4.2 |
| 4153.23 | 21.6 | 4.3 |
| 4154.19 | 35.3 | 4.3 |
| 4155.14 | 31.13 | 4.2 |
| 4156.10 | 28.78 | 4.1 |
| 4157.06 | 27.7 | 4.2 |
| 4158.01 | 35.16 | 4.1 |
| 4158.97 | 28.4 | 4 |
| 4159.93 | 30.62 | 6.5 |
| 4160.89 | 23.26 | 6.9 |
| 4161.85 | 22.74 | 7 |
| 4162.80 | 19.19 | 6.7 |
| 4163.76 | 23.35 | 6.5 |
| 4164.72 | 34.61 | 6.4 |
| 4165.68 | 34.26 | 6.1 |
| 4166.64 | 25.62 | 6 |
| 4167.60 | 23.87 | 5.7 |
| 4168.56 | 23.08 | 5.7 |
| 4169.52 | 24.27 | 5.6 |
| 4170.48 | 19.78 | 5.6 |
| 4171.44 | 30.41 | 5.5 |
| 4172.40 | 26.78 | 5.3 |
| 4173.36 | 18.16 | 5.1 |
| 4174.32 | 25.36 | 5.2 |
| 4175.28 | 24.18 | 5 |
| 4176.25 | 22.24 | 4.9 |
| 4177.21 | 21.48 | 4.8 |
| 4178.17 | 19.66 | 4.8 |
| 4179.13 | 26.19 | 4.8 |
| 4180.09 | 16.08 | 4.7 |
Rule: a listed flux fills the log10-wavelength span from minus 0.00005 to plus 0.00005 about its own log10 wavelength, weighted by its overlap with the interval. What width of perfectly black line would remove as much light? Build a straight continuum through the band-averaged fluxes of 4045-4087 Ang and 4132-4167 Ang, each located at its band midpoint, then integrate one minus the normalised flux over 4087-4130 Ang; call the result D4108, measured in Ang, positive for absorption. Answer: 2.5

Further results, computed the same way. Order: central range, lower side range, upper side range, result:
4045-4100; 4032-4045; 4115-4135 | -3.0 Ang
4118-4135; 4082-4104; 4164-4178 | 1.0 Ang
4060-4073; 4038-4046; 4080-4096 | 0.2 Ang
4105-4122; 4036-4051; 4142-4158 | 1.0 Ang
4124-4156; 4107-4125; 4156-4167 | 1.3 Ang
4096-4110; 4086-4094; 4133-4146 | 0.9 Ang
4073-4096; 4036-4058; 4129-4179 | -0.5 Ang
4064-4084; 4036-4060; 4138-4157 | -0.2 Ang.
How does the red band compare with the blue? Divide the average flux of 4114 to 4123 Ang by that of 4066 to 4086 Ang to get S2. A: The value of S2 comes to 0.92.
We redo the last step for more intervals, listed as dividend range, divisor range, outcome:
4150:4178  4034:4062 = 0.93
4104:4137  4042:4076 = 0.90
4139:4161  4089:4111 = 1.03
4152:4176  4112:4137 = 1.06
